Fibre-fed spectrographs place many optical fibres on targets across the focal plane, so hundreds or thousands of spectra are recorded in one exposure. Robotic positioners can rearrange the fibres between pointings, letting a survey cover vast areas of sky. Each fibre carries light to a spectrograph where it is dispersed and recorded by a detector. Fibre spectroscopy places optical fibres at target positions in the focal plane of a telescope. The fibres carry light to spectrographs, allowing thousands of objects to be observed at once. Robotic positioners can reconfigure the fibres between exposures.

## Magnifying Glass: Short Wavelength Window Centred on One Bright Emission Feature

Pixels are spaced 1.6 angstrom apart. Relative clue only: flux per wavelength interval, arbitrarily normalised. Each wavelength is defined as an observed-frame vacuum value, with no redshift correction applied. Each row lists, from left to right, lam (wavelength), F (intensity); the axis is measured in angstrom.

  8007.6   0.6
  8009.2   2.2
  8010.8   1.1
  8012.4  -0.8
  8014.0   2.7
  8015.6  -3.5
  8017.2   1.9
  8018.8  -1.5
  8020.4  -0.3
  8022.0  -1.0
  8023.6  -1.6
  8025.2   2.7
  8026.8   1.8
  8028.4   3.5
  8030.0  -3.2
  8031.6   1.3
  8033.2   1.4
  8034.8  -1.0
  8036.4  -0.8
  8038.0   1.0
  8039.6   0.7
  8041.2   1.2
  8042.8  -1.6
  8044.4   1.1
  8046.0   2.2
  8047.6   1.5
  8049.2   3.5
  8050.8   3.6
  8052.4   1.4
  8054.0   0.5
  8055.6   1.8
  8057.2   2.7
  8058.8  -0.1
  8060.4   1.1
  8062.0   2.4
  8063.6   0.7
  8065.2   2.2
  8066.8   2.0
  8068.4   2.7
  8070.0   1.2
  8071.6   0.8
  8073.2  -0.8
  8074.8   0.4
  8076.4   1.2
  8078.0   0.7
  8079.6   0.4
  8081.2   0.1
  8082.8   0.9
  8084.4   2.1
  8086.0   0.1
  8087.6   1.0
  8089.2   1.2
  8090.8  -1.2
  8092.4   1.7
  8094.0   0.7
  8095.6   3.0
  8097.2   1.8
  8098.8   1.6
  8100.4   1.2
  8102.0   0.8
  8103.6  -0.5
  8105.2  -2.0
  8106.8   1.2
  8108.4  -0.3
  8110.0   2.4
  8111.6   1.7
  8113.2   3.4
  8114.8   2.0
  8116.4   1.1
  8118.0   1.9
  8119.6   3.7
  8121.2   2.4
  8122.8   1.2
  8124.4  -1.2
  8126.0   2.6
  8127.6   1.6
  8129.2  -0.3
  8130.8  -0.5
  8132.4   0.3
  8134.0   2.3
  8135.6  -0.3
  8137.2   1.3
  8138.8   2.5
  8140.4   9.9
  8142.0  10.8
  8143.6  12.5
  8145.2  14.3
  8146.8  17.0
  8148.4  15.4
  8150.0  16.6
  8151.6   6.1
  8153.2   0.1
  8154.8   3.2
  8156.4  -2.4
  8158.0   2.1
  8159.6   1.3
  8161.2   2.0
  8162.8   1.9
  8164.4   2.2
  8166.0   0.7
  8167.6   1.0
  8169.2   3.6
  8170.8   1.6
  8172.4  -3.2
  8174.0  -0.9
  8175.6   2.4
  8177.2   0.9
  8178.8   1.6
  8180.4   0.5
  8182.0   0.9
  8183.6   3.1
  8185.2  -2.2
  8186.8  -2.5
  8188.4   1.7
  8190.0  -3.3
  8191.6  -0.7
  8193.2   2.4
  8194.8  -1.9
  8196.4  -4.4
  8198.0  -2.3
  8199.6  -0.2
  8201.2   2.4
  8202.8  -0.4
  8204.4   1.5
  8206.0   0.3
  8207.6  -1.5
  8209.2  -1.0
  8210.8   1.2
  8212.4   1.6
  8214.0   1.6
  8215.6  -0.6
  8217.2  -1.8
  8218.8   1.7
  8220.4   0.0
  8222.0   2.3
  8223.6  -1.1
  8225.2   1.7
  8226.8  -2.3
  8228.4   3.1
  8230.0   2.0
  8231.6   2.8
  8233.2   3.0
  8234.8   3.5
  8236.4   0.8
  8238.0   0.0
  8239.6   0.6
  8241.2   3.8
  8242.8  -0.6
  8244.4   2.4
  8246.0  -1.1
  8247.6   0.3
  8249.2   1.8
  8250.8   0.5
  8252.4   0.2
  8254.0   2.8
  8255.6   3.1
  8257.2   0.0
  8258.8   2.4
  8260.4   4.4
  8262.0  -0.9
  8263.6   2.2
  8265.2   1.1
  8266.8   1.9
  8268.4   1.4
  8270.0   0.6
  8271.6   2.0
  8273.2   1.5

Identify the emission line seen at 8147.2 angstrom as [O II]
